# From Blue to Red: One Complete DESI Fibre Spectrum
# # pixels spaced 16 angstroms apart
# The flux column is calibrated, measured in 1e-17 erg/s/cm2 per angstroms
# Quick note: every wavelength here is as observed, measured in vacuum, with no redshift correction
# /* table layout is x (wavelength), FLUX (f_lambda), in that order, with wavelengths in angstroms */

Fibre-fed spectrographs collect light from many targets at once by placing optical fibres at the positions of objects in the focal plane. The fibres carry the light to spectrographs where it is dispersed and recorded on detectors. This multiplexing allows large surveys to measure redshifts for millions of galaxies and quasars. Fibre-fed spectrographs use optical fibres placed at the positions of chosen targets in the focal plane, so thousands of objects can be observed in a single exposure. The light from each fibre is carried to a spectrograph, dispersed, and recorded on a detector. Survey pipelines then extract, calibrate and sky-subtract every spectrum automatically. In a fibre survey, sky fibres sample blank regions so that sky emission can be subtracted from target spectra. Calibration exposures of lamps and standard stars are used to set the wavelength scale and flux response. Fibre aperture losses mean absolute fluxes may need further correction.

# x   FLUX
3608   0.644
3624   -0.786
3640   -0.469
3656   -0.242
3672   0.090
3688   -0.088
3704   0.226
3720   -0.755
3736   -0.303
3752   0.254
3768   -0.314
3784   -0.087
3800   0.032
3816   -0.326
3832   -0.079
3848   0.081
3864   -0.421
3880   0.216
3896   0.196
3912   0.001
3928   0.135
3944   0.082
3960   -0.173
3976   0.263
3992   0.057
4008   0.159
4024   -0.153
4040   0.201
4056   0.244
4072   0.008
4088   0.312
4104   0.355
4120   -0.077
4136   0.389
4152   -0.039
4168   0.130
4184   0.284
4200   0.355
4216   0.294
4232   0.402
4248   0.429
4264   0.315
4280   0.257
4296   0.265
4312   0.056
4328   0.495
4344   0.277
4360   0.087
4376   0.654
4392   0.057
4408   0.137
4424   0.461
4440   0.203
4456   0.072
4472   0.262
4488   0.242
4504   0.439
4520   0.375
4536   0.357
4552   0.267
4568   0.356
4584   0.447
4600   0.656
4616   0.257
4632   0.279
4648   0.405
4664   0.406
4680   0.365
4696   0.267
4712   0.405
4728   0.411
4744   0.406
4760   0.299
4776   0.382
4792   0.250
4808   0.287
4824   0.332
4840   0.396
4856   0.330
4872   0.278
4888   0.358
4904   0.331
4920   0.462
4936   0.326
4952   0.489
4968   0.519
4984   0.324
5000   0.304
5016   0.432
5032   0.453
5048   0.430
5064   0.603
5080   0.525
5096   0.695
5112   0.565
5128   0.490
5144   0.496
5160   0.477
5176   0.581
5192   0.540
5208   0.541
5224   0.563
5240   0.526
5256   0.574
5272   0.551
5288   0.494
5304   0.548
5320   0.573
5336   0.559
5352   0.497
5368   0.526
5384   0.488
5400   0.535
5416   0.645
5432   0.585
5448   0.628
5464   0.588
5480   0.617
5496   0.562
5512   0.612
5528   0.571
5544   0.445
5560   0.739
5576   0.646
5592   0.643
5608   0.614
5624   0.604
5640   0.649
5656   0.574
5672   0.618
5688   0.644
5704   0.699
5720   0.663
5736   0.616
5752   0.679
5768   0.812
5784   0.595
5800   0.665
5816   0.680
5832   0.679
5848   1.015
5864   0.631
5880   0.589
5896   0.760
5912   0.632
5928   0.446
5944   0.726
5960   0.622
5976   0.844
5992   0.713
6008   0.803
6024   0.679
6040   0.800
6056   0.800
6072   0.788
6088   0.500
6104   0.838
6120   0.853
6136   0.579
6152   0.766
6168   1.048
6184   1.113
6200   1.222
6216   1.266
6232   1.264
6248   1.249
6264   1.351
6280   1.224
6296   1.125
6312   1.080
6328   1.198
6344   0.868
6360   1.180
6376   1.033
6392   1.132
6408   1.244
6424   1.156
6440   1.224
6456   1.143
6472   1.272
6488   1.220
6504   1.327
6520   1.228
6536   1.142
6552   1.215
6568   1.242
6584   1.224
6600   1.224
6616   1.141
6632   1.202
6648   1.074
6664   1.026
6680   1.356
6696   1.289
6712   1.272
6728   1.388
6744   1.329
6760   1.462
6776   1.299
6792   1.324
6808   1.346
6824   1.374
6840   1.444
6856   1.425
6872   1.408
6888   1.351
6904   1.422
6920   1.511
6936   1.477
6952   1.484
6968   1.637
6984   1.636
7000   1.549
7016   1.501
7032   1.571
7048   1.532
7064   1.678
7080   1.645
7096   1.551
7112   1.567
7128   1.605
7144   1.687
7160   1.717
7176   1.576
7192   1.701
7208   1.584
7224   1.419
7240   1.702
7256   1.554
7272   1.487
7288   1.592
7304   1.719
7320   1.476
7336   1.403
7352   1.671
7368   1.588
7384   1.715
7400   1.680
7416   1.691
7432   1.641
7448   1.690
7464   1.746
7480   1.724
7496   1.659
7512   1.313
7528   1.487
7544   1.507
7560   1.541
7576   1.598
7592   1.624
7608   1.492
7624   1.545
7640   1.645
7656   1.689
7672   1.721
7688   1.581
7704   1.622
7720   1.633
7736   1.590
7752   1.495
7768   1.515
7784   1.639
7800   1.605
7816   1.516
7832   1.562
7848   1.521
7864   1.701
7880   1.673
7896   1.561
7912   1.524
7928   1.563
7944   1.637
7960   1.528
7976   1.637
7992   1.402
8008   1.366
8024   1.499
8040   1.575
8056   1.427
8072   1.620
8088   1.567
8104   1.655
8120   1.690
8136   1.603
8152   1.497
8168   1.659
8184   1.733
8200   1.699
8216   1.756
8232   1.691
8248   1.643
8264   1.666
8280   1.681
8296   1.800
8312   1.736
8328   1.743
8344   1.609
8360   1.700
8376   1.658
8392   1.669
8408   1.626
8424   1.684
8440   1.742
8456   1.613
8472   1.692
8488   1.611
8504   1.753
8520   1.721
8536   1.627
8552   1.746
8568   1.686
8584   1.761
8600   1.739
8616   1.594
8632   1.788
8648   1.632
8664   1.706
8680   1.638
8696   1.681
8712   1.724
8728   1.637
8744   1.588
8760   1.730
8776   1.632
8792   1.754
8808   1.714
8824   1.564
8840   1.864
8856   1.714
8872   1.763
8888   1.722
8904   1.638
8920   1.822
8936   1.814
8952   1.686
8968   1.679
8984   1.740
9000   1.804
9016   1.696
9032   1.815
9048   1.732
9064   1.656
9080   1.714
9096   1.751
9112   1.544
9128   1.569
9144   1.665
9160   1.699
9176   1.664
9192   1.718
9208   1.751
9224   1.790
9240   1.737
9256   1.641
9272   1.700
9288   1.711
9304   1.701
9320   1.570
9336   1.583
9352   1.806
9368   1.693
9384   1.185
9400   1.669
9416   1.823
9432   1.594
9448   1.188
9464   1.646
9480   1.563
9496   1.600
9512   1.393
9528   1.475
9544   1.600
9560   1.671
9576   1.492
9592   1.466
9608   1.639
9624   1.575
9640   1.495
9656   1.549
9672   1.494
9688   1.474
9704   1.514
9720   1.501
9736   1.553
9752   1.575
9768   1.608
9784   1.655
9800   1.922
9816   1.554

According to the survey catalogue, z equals 0.55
